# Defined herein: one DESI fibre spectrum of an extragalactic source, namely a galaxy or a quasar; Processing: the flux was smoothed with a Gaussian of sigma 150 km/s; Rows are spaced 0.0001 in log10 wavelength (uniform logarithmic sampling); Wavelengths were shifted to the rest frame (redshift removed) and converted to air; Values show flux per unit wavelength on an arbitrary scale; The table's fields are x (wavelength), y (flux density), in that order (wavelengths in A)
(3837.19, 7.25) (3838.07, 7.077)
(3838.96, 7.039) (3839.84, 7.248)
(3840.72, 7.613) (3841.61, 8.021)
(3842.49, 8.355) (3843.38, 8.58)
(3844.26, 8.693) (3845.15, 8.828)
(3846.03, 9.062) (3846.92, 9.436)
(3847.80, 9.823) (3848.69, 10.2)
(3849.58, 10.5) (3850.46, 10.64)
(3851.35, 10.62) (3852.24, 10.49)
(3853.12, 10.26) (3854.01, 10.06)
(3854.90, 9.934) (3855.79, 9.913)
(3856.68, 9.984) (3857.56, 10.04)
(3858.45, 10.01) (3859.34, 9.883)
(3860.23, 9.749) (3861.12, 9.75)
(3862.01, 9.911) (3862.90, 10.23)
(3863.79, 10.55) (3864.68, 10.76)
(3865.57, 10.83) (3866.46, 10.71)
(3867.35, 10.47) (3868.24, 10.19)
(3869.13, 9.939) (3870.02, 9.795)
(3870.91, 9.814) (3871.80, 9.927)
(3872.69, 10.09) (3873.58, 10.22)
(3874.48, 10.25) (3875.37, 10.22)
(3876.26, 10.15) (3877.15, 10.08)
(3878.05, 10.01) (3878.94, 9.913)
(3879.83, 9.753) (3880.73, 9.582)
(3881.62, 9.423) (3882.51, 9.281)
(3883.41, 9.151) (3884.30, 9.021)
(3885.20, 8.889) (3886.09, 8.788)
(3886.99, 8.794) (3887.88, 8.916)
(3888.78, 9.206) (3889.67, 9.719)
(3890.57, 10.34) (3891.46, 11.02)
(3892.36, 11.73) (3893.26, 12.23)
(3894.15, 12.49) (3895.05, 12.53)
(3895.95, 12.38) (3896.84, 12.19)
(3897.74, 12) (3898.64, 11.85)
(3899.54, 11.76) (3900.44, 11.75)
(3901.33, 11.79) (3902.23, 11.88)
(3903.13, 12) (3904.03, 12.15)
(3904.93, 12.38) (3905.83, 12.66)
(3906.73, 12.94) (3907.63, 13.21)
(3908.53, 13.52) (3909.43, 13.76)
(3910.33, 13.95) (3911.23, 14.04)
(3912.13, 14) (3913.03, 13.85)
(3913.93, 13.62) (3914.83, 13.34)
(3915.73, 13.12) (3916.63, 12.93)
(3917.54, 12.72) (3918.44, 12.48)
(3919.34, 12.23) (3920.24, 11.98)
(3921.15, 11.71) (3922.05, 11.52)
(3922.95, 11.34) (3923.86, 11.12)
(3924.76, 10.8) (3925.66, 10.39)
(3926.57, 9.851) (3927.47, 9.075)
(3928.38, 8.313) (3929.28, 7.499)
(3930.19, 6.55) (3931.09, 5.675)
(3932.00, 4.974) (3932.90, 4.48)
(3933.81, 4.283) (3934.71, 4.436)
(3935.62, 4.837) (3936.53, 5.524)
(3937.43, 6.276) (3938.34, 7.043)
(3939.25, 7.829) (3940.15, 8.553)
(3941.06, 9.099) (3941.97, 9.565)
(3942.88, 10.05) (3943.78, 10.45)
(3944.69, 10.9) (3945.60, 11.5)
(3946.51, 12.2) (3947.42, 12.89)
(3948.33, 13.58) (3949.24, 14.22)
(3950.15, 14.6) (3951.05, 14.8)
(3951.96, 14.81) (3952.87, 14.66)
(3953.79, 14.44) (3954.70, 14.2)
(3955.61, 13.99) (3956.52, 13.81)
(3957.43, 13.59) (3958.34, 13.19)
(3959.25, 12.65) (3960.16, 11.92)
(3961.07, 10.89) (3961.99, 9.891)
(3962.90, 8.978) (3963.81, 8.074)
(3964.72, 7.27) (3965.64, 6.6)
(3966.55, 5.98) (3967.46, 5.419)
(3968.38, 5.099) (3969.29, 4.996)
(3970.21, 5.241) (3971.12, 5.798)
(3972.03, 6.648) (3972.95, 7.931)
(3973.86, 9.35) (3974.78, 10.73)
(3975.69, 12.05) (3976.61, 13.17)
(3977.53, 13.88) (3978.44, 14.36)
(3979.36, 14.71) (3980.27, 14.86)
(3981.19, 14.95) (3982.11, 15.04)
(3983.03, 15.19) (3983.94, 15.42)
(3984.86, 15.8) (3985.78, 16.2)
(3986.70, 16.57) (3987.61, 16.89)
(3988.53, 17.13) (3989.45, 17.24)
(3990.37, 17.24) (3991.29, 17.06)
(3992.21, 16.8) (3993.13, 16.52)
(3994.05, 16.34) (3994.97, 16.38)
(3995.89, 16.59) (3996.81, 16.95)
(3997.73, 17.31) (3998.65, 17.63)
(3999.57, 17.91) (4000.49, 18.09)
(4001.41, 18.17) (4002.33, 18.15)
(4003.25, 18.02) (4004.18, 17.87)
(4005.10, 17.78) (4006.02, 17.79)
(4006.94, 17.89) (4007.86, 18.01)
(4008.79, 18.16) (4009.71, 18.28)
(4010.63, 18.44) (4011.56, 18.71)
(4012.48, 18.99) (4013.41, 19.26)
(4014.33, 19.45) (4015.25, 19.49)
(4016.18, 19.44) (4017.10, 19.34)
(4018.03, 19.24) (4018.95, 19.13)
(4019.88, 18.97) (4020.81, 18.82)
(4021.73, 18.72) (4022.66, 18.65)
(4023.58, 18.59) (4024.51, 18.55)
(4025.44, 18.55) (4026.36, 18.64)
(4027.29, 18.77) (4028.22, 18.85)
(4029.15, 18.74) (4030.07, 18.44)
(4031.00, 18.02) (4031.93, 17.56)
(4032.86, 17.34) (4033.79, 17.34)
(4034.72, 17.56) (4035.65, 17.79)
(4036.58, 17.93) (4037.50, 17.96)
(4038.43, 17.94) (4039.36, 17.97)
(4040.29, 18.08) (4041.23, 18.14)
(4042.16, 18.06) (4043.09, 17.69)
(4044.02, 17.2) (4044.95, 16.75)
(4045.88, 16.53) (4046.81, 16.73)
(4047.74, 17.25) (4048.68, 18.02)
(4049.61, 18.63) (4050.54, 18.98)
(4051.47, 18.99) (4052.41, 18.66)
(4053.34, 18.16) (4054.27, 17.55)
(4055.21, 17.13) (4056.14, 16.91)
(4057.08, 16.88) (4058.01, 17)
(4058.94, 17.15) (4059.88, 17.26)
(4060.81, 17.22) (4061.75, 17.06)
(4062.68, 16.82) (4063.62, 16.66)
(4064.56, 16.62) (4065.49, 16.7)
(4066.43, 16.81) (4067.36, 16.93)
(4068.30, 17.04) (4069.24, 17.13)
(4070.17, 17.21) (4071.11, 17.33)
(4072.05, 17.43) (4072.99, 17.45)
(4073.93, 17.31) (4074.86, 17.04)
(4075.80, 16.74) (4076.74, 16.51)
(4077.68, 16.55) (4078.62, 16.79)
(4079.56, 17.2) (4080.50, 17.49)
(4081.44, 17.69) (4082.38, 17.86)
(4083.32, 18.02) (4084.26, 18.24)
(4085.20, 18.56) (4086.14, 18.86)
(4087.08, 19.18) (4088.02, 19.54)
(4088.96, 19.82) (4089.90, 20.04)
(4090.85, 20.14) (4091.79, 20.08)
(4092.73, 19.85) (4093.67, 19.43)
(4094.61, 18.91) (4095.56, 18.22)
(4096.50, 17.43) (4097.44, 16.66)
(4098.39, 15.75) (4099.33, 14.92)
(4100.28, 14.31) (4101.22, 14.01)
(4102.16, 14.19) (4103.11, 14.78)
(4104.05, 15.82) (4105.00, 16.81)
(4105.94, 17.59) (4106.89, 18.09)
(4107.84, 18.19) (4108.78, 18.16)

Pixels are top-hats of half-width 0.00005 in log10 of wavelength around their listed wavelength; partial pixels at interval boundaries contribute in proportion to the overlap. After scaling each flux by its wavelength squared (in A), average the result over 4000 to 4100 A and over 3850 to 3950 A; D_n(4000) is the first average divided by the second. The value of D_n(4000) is 1.9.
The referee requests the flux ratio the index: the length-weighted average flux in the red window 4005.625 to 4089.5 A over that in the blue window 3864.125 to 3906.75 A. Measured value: 1.7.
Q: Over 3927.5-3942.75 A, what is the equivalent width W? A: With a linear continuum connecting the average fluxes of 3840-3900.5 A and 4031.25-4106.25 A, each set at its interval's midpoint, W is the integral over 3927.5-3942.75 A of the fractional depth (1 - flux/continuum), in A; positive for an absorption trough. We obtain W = 7.1 A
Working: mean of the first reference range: 10.1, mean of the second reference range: 17.5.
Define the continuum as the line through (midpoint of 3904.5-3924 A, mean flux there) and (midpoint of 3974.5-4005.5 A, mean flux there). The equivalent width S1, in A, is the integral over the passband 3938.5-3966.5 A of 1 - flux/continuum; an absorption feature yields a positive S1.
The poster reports 5.8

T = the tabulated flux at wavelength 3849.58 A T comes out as 10.5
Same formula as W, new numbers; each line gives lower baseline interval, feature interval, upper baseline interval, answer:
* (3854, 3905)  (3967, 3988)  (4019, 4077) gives 4.3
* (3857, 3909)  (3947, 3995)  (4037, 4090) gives 5.0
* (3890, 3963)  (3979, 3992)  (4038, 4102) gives -2.1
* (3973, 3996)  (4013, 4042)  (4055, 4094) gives -3.8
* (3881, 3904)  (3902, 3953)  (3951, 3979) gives -1.0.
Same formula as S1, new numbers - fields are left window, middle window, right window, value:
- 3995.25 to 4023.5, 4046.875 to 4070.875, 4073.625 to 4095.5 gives 1.28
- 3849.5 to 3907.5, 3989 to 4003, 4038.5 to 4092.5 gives -2.05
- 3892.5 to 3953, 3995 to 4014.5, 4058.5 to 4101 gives -4.82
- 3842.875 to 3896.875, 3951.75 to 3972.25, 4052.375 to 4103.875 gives 5.18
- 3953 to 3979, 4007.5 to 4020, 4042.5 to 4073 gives -4.58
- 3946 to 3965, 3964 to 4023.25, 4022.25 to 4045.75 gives 0.91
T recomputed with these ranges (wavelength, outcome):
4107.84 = 18.19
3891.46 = 11.02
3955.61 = 13.99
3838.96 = 7.039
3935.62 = 4.837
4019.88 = 18.97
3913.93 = 13.62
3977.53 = 13.88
